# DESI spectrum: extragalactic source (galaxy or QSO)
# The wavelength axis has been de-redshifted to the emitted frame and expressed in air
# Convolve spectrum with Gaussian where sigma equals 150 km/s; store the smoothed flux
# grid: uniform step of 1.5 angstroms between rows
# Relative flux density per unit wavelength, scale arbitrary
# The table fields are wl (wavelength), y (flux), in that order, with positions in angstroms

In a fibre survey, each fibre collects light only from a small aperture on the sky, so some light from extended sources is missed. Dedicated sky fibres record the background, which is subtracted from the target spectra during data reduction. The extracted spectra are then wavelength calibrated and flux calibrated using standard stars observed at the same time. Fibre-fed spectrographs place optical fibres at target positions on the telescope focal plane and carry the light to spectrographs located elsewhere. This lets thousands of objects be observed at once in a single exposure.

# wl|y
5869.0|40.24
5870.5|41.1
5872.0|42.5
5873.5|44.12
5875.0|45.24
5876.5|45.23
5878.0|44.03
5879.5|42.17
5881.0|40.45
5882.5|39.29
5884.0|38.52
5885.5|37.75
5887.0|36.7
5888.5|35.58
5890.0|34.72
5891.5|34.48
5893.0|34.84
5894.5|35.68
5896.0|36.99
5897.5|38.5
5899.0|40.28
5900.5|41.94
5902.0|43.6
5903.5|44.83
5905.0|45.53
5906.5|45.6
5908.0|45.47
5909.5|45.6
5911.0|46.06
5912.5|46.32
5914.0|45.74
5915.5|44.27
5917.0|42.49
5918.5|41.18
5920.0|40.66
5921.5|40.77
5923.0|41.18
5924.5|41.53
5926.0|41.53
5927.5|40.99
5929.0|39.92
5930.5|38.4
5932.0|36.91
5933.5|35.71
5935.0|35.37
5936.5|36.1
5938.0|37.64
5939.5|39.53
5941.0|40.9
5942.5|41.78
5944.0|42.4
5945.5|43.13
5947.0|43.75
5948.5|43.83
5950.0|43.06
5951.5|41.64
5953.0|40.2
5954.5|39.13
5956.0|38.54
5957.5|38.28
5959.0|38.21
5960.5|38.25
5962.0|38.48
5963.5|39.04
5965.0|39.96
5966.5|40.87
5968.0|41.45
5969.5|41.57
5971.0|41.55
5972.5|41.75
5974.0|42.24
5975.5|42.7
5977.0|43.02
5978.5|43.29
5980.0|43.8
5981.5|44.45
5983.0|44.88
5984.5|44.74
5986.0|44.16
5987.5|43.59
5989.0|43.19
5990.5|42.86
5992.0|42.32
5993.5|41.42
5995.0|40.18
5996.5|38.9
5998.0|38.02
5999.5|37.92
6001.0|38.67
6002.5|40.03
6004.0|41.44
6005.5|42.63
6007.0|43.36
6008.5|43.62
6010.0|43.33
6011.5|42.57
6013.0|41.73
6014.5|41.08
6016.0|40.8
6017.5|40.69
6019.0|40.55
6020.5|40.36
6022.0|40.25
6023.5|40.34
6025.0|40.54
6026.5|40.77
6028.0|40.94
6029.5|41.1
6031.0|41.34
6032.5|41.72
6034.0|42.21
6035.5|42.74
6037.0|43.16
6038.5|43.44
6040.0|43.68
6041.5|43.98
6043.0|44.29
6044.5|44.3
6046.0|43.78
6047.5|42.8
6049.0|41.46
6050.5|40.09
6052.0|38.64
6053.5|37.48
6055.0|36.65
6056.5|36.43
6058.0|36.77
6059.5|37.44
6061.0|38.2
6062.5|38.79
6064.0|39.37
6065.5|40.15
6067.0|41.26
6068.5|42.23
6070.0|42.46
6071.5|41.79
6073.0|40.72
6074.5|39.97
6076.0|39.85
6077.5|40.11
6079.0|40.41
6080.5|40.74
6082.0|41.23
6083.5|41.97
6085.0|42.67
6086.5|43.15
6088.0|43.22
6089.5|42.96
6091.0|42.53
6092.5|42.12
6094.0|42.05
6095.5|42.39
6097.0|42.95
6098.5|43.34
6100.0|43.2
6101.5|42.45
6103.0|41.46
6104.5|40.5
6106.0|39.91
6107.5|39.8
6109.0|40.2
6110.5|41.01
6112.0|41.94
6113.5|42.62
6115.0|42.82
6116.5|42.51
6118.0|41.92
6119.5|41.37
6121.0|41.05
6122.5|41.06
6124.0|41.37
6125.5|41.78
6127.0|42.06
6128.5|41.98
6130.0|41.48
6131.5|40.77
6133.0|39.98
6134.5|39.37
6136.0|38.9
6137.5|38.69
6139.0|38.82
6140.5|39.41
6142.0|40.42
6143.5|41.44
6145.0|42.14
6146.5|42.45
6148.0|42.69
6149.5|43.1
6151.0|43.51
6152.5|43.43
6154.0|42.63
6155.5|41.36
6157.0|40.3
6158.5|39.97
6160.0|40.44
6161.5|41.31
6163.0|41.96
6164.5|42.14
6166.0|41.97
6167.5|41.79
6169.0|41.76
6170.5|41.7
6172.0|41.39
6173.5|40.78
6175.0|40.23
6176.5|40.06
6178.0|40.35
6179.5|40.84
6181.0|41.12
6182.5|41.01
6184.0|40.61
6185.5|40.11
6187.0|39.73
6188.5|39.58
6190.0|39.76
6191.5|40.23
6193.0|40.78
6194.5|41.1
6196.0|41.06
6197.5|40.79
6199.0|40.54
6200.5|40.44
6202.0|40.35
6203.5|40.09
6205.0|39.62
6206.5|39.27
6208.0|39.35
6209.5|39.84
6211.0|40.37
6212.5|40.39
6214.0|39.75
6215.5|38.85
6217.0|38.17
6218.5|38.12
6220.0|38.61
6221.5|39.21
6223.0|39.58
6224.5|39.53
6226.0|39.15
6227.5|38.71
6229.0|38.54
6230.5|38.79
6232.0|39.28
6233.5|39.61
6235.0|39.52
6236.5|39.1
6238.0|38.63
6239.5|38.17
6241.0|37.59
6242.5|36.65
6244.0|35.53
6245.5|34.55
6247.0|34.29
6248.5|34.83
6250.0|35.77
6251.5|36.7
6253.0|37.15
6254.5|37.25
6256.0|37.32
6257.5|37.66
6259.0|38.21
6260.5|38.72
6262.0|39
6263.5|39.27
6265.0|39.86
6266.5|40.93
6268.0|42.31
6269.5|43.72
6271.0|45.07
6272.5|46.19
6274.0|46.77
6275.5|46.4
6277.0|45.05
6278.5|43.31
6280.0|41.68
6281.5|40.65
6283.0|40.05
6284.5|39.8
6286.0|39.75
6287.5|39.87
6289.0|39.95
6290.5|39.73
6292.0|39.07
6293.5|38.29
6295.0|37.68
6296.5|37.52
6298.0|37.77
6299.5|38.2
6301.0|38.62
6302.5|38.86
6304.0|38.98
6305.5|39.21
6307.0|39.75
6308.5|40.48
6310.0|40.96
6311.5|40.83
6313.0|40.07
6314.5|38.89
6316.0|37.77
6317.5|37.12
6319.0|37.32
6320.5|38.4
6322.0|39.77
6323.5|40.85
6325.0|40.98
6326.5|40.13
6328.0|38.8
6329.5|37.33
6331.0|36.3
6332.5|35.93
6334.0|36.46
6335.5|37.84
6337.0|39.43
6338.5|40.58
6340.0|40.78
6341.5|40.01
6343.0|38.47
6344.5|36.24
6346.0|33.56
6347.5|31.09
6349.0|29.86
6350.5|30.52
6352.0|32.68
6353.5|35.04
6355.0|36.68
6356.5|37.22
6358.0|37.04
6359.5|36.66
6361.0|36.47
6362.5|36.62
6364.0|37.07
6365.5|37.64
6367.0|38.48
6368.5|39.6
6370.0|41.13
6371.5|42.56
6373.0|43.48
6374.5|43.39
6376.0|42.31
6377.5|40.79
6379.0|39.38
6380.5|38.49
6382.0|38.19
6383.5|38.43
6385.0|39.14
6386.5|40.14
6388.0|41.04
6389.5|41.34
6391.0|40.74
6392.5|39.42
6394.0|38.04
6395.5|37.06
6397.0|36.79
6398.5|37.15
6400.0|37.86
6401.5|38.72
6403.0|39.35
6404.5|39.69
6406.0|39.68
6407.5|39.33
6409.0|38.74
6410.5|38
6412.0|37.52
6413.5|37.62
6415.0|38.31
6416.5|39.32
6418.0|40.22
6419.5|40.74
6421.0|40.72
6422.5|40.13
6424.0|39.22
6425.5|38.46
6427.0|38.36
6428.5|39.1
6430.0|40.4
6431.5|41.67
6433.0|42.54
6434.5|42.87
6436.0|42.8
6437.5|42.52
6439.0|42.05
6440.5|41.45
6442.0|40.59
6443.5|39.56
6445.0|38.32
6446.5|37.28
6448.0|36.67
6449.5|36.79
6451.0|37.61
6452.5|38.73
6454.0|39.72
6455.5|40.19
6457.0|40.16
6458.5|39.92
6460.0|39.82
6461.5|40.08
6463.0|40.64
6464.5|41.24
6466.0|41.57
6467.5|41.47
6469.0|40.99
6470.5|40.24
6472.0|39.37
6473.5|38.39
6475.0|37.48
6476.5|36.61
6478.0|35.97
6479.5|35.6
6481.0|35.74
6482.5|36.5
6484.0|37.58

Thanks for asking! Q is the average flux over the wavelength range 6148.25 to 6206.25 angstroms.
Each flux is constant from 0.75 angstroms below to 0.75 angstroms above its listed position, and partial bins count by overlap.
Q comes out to 41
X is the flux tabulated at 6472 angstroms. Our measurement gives 39.37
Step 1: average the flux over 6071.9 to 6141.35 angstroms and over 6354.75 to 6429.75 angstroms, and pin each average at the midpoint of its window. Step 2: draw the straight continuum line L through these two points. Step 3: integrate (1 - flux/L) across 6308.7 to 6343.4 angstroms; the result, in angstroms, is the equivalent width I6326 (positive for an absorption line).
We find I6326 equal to 0.6 angstroms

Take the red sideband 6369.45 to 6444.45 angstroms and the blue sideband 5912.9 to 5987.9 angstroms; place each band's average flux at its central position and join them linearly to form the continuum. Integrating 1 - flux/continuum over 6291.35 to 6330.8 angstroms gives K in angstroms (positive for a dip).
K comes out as 1.2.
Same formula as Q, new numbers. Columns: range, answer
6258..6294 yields 41.4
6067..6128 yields 41.7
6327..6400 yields 38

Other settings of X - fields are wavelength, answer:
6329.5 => 37.33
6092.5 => 42.12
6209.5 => 39.84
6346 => 33.56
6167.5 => 41.79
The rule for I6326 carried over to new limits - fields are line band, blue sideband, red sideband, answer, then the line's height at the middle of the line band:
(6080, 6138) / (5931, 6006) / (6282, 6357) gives -2.72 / 39.7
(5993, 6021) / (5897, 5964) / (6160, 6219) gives 0.06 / 41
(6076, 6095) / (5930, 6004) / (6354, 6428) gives -0.73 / 40.3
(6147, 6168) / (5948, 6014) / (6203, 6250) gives -1.39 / 39.3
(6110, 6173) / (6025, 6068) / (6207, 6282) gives -1.92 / 40.2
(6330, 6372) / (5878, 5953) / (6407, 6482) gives 3.01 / 39.7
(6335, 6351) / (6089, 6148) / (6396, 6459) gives 1.48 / 40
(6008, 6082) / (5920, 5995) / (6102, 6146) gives 0.03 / 41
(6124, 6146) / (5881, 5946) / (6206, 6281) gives -0.45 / 39.8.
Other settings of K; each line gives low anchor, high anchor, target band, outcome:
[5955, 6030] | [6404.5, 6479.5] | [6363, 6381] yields -0.2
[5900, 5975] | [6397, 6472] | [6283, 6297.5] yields 0.4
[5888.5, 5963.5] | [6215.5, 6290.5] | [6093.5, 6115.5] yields -1.0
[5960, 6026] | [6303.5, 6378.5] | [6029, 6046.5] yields -0.8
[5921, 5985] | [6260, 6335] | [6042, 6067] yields 0.4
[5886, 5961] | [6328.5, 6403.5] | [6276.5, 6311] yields -1.2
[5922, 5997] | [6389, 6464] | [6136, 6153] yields -0.4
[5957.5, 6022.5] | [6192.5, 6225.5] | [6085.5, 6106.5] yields -0.9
